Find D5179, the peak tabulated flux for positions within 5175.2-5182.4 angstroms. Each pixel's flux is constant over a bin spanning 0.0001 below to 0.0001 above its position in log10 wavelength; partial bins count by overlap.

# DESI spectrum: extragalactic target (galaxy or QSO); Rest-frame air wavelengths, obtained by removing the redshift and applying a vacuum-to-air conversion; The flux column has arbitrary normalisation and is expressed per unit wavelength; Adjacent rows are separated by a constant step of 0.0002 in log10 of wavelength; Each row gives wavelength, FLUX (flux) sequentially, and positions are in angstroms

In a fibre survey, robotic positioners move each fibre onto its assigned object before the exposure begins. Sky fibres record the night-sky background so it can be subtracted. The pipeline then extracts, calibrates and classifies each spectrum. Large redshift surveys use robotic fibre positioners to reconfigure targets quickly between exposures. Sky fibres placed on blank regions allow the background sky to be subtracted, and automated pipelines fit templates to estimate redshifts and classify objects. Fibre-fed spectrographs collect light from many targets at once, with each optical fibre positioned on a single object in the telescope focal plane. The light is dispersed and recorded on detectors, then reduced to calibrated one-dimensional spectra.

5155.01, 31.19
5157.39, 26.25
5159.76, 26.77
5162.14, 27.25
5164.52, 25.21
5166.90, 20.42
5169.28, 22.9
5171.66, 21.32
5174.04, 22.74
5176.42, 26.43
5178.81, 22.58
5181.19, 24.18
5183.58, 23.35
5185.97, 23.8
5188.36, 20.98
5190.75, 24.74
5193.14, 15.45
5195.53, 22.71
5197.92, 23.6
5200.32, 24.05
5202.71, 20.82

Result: 26.43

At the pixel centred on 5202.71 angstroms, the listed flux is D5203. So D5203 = 20.82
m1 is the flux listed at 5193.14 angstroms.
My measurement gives 15.45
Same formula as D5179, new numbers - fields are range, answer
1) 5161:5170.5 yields 27.25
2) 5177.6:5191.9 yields 24.74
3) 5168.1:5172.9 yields 22.9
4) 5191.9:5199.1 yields 23.6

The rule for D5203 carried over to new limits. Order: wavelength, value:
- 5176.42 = 26.43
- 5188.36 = 20.98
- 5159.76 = 26.77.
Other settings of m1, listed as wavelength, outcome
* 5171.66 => 21.32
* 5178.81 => 22.58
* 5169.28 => 22.9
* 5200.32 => 24.05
